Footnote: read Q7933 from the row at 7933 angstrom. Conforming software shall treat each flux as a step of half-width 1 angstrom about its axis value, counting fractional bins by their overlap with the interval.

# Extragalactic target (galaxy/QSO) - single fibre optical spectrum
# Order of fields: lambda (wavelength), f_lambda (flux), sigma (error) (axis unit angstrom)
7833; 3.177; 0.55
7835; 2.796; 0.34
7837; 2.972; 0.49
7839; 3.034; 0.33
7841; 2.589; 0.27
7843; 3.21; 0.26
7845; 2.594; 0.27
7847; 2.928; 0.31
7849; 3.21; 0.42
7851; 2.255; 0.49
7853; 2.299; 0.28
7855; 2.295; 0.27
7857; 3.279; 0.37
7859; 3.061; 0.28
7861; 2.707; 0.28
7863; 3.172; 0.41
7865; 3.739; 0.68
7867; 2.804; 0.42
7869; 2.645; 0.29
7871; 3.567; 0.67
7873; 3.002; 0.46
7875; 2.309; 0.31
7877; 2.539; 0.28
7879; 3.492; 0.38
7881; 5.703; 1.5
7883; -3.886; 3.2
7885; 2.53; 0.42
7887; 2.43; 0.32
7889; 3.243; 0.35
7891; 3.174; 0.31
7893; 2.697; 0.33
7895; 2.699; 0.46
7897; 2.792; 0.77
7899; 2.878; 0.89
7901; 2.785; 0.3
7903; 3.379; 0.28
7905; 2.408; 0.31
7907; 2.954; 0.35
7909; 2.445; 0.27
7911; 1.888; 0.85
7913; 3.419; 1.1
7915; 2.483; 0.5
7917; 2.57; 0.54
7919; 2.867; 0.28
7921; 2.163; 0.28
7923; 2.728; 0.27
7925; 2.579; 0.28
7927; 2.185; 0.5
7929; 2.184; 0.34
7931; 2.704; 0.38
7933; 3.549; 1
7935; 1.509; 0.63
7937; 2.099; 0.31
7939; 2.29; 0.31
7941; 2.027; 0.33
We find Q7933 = 3.549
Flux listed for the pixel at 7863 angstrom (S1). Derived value 3.172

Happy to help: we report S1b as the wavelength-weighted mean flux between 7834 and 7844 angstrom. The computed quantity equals 2.92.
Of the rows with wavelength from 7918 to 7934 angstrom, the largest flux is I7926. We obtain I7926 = 3.549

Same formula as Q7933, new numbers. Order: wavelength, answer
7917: 2.57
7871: 3.567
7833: 3.177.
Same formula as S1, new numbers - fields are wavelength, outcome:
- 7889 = 3.243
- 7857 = 3.279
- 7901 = 2.785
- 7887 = 2.43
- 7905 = 2.408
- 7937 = 2.099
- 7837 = 2.972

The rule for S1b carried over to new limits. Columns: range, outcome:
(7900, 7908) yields 2.88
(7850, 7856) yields 2.28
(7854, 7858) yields 2.79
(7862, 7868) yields 3.24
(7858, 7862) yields 2.88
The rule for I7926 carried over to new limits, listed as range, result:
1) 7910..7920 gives 3.419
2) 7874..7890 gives 5.703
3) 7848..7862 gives 3.279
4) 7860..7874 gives 3.739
